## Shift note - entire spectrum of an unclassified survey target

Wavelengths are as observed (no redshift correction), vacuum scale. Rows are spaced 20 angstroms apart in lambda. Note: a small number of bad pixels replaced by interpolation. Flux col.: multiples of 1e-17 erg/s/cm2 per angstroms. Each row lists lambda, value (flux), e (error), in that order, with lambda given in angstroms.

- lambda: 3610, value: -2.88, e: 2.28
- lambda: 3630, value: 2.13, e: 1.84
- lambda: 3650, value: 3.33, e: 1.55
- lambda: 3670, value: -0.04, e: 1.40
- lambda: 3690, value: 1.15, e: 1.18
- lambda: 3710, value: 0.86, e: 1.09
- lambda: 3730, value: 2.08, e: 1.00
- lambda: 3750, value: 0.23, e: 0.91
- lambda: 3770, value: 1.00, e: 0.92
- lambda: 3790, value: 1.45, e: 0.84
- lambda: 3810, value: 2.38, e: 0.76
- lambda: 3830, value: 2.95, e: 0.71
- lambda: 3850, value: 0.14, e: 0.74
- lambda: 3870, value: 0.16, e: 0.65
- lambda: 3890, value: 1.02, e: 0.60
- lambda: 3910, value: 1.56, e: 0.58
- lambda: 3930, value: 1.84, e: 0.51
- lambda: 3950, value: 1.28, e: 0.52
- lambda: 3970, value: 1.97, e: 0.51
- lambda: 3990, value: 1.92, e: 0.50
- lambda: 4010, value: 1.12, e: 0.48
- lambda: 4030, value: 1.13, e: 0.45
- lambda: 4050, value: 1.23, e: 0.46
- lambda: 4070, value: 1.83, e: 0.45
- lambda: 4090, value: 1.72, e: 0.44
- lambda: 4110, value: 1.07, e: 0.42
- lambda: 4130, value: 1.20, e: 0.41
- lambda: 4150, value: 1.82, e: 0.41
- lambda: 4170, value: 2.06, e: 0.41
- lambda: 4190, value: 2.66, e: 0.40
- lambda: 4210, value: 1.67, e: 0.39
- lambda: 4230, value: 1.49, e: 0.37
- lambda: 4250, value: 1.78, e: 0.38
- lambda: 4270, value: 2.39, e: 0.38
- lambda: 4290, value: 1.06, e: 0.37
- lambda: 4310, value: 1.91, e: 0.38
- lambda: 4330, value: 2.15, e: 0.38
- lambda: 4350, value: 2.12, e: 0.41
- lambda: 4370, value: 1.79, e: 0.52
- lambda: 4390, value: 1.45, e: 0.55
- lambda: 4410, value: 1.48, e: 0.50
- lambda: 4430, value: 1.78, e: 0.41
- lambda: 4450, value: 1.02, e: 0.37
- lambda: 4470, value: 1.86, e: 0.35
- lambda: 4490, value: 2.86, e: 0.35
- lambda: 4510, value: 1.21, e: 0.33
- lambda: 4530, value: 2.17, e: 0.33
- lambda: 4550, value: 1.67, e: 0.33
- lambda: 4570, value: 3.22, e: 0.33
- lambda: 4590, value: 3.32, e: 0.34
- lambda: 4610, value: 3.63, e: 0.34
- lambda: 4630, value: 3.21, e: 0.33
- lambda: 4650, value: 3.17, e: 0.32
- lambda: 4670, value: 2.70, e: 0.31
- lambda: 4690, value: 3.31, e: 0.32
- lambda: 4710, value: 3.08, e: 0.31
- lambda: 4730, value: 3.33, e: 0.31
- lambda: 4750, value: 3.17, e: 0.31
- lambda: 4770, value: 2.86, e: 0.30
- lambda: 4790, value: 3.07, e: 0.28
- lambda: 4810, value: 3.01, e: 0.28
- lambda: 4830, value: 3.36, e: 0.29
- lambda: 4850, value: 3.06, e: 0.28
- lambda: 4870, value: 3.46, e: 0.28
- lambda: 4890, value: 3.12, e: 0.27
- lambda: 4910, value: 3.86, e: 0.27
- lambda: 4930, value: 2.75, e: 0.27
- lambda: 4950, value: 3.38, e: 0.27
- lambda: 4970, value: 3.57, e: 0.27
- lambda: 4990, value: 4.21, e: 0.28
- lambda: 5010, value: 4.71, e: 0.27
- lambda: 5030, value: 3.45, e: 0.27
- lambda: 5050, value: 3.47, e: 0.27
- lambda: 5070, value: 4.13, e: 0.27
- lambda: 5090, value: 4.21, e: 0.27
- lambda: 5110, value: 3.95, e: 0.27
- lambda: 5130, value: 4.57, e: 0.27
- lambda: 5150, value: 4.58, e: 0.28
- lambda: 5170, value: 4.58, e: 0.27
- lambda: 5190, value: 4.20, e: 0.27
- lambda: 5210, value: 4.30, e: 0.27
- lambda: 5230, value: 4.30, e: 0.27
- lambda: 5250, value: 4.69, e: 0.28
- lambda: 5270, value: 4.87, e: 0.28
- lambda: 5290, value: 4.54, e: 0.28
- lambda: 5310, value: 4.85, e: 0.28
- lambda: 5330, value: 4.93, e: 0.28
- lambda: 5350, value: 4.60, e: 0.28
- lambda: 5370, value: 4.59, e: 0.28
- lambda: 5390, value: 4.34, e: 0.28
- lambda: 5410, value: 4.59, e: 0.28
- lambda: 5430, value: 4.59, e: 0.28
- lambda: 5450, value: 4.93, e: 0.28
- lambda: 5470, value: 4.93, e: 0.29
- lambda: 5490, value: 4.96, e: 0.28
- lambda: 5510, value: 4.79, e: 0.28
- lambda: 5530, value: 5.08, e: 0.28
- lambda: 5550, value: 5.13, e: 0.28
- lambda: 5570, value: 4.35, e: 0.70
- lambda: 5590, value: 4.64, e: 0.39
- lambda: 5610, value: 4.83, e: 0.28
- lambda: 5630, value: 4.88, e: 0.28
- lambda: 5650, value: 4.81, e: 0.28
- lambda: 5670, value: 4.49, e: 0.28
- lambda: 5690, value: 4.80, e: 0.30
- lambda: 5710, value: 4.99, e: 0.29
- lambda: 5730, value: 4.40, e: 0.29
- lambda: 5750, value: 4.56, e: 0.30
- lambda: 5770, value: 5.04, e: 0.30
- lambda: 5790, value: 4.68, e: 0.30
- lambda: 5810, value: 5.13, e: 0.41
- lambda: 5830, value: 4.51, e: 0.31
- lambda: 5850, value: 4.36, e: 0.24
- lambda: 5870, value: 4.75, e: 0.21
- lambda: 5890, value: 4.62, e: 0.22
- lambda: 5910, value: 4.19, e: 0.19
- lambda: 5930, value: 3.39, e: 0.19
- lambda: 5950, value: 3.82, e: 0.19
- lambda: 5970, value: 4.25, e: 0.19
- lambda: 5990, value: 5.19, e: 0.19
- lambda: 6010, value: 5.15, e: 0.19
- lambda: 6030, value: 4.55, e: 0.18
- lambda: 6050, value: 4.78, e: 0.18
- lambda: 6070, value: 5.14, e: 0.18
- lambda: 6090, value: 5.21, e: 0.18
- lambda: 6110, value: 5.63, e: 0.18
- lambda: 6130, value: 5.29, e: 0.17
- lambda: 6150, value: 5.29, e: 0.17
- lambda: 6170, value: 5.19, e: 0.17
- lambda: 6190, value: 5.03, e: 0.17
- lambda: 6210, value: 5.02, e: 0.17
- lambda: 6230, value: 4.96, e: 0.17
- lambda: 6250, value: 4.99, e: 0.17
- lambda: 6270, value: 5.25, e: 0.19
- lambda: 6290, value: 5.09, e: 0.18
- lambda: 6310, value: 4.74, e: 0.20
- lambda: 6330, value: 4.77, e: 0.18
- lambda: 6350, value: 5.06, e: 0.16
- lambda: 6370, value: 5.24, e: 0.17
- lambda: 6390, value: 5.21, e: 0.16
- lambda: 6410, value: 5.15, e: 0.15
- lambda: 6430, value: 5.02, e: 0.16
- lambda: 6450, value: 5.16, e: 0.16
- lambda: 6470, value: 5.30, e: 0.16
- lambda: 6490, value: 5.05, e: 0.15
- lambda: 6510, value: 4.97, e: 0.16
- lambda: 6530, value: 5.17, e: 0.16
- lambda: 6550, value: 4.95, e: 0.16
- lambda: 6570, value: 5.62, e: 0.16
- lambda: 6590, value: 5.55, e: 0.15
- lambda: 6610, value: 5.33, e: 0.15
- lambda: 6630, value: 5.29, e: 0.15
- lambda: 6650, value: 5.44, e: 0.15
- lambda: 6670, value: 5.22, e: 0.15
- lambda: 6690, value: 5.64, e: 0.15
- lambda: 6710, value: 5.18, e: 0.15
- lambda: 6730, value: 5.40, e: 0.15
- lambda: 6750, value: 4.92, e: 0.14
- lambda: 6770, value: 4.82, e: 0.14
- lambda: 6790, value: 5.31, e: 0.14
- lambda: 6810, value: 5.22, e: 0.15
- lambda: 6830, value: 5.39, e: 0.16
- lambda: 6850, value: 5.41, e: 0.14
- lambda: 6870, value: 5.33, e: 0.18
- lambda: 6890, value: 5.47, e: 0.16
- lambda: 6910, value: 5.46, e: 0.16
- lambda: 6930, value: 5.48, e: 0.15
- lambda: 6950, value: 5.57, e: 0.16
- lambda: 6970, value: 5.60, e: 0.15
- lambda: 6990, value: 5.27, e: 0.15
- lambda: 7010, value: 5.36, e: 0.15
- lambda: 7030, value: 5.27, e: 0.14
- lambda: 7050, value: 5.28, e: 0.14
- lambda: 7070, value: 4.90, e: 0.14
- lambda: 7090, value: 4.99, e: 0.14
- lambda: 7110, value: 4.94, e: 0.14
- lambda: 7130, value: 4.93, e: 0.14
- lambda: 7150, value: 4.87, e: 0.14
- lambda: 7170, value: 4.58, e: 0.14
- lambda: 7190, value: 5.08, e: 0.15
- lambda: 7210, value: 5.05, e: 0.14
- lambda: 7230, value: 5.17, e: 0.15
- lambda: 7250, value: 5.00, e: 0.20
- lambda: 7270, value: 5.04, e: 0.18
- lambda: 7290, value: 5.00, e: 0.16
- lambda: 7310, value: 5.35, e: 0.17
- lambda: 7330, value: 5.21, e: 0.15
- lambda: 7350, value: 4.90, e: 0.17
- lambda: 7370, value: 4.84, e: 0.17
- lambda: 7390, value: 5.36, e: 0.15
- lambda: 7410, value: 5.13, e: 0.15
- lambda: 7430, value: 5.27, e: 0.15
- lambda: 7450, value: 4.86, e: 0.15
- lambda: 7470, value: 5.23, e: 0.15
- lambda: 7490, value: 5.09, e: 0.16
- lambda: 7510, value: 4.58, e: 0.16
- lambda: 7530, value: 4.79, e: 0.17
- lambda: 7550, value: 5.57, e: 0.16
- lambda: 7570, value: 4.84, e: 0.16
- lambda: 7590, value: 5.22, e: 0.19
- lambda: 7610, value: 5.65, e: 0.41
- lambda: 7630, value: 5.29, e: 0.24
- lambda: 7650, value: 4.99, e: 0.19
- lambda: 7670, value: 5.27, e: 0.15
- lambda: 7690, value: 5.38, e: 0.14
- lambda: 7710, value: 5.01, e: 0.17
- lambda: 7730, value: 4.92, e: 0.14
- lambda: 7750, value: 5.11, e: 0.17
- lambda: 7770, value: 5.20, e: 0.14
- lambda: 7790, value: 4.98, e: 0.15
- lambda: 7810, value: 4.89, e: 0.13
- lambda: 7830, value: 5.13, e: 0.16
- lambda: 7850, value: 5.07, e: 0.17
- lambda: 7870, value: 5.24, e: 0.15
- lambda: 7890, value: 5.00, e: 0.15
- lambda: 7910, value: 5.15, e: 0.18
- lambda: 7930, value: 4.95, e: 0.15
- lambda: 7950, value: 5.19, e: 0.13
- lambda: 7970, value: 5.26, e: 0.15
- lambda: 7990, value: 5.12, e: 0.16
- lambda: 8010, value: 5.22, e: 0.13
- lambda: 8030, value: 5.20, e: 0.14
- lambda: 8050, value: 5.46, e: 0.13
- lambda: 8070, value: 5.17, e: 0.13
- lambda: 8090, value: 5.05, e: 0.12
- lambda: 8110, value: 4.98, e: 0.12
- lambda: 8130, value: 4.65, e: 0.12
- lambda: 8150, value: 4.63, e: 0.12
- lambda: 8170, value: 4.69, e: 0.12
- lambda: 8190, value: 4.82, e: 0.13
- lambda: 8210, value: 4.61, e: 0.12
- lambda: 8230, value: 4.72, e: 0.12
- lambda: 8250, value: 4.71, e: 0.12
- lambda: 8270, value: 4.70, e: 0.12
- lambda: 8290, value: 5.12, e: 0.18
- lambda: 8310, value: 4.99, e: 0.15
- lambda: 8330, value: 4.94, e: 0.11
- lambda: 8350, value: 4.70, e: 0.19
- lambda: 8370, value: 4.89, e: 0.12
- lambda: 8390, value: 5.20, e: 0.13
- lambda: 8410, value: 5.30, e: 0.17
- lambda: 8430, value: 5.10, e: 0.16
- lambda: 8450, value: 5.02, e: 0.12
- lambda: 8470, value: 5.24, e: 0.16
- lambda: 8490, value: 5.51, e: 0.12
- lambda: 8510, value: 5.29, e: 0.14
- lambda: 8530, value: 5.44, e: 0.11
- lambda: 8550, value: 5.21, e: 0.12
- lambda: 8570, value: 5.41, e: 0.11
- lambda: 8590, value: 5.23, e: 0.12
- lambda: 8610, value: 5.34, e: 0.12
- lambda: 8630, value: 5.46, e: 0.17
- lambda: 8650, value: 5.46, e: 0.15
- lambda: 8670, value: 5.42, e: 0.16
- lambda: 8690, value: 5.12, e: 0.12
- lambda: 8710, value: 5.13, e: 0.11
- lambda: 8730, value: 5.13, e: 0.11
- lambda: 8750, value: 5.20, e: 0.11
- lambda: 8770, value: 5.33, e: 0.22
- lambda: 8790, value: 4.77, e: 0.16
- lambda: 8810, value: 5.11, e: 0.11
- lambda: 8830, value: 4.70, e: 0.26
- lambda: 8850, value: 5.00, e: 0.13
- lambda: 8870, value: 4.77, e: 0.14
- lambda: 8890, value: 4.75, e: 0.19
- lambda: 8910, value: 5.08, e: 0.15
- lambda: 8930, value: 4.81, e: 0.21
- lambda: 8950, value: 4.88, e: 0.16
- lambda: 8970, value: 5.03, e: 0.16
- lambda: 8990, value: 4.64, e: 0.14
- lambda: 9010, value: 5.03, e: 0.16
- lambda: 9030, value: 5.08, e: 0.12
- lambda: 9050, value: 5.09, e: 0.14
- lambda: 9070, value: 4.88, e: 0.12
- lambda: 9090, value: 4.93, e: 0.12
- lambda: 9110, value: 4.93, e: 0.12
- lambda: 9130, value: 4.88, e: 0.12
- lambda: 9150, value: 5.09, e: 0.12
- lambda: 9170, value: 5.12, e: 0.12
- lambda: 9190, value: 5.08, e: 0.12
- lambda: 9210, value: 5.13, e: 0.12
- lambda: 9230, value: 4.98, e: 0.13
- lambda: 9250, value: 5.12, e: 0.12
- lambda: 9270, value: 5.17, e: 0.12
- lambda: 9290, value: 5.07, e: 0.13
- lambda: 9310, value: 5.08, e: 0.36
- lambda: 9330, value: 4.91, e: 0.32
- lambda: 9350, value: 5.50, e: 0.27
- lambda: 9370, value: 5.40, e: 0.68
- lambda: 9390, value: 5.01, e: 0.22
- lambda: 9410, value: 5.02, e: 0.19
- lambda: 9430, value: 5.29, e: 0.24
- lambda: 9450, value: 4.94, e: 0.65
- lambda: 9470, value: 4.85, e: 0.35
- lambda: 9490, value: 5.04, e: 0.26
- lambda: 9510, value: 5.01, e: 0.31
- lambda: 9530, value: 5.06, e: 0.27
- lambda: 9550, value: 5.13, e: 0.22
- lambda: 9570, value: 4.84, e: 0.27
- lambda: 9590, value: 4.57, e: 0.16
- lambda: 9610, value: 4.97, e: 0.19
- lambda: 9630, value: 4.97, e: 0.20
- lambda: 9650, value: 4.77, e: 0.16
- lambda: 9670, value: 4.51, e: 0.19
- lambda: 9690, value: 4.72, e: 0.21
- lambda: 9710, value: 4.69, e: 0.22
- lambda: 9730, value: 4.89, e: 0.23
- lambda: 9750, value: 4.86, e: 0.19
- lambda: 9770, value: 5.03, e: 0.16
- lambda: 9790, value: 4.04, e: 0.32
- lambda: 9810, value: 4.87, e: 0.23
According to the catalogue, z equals 0.15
